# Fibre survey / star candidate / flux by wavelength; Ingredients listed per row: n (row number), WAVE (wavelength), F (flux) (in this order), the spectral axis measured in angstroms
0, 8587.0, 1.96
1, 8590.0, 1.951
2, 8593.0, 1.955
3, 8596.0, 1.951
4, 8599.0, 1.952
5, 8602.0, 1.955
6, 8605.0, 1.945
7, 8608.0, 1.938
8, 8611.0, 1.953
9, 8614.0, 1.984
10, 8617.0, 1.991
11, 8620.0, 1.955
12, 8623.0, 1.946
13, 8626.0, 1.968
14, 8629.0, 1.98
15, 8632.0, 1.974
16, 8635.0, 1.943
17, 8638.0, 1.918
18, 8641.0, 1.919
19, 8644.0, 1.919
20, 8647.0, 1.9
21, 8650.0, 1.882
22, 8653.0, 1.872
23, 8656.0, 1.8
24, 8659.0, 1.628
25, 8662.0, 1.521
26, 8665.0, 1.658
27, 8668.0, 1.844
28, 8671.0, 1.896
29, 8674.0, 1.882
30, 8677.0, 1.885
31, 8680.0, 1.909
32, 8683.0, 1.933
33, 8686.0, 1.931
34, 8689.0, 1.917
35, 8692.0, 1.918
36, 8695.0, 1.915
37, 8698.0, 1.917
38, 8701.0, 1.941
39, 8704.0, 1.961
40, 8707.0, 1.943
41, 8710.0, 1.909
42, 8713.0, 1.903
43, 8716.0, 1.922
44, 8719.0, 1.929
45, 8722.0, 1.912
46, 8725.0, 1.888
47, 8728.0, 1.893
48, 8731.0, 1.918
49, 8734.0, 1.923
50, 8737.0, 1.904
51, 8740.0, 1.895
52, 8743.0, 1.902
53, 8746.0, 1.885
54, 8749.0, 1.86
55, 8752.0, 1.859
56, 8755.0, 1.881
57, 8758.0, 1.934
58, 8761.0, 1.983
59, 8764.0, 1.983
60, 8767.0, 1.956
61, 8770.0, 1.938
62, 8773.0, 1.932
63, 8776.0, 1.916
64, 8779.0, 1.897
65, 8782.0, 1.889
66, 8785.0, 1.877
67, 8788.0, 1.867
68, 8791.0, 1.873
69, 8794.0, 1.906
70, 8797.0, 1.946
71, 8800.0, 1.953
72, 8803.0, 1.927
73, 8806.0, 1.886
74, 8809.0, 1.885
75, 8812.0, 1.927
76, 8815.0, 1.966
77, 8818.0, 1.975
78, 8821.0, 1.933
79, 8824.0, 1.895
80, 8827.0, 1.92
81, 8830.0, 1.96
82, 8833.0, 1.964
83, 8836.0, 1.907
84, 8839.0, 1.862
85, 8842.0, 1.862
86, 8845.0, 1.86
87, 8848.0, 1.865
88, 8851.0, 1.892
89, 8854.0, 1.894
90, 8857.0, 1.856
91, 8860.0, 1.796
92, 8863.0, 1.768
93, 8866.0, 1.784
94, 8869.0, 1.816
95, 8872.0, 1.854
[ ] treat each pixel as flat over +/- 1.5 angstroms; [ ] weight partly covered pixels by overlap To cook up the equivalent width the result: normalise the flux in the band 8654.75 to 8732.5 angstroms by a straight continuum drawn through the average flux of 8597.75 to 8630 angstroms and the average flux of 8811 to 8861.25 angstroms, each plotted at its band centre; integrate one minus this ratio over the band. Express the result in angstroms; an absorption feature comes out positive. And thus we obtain 2.69 angstroms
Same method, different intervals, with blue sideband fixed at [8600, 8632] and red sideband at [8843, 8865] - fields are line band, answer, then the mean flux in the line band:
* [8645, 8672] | 2.3 angstroms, 1.78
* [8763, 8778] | -0.4 angstroms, 1.94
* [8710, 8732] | 0.0 angstroms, 1.91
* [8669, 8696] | 0.3 angstroms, 1.91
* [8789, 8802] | -0.3 angstroms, 1.92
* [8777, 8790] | 0.0 angstroms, 1.88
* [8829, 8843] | -0.4 angstroms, 1.91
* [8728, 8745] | 0.0 angstroms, 1.91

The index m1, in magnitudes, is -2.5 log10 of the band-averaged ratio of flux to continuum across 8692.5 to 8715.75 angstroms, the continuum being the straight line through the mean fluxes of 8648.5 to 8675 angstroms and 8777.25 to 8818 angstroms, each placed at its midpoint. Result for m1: -0.06 mag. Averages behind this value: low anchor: 1.77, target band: 1.93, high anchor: 1.91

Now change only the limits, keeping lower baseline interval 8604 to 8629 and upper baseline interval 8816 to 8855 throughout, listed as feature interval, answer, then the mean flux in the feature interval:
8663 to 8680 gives 0.067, 1.83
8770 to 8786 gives 0.009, 1.91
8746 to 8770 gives 0.003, 1.92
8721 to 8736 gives 0.016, 1.91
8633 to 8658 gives 0.036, 1.89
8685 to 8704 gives 0.009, 1.93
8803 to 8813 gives 0.007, 1.9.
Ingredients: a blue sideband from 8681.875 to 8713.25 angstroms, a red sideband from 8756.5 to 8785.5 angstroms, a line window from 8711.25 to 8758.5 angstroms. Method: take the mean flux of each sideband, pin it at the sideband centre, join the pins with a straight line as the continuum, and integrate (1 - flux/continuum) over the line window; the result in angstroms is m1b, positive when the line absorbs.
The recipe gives 0.7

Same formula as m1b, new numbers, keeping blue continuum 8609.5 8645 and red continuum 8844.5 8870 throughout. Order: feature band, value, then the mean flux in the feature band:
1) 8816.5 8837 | -0.94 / 1.94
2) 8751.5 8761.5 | -0.13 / 1.91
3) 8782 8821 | -1.05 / 1.92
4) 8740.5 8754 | 0.11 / 1.88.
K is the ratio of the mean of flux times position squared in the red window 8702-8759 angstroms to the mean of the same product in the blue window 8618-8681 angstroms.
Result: 1.04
